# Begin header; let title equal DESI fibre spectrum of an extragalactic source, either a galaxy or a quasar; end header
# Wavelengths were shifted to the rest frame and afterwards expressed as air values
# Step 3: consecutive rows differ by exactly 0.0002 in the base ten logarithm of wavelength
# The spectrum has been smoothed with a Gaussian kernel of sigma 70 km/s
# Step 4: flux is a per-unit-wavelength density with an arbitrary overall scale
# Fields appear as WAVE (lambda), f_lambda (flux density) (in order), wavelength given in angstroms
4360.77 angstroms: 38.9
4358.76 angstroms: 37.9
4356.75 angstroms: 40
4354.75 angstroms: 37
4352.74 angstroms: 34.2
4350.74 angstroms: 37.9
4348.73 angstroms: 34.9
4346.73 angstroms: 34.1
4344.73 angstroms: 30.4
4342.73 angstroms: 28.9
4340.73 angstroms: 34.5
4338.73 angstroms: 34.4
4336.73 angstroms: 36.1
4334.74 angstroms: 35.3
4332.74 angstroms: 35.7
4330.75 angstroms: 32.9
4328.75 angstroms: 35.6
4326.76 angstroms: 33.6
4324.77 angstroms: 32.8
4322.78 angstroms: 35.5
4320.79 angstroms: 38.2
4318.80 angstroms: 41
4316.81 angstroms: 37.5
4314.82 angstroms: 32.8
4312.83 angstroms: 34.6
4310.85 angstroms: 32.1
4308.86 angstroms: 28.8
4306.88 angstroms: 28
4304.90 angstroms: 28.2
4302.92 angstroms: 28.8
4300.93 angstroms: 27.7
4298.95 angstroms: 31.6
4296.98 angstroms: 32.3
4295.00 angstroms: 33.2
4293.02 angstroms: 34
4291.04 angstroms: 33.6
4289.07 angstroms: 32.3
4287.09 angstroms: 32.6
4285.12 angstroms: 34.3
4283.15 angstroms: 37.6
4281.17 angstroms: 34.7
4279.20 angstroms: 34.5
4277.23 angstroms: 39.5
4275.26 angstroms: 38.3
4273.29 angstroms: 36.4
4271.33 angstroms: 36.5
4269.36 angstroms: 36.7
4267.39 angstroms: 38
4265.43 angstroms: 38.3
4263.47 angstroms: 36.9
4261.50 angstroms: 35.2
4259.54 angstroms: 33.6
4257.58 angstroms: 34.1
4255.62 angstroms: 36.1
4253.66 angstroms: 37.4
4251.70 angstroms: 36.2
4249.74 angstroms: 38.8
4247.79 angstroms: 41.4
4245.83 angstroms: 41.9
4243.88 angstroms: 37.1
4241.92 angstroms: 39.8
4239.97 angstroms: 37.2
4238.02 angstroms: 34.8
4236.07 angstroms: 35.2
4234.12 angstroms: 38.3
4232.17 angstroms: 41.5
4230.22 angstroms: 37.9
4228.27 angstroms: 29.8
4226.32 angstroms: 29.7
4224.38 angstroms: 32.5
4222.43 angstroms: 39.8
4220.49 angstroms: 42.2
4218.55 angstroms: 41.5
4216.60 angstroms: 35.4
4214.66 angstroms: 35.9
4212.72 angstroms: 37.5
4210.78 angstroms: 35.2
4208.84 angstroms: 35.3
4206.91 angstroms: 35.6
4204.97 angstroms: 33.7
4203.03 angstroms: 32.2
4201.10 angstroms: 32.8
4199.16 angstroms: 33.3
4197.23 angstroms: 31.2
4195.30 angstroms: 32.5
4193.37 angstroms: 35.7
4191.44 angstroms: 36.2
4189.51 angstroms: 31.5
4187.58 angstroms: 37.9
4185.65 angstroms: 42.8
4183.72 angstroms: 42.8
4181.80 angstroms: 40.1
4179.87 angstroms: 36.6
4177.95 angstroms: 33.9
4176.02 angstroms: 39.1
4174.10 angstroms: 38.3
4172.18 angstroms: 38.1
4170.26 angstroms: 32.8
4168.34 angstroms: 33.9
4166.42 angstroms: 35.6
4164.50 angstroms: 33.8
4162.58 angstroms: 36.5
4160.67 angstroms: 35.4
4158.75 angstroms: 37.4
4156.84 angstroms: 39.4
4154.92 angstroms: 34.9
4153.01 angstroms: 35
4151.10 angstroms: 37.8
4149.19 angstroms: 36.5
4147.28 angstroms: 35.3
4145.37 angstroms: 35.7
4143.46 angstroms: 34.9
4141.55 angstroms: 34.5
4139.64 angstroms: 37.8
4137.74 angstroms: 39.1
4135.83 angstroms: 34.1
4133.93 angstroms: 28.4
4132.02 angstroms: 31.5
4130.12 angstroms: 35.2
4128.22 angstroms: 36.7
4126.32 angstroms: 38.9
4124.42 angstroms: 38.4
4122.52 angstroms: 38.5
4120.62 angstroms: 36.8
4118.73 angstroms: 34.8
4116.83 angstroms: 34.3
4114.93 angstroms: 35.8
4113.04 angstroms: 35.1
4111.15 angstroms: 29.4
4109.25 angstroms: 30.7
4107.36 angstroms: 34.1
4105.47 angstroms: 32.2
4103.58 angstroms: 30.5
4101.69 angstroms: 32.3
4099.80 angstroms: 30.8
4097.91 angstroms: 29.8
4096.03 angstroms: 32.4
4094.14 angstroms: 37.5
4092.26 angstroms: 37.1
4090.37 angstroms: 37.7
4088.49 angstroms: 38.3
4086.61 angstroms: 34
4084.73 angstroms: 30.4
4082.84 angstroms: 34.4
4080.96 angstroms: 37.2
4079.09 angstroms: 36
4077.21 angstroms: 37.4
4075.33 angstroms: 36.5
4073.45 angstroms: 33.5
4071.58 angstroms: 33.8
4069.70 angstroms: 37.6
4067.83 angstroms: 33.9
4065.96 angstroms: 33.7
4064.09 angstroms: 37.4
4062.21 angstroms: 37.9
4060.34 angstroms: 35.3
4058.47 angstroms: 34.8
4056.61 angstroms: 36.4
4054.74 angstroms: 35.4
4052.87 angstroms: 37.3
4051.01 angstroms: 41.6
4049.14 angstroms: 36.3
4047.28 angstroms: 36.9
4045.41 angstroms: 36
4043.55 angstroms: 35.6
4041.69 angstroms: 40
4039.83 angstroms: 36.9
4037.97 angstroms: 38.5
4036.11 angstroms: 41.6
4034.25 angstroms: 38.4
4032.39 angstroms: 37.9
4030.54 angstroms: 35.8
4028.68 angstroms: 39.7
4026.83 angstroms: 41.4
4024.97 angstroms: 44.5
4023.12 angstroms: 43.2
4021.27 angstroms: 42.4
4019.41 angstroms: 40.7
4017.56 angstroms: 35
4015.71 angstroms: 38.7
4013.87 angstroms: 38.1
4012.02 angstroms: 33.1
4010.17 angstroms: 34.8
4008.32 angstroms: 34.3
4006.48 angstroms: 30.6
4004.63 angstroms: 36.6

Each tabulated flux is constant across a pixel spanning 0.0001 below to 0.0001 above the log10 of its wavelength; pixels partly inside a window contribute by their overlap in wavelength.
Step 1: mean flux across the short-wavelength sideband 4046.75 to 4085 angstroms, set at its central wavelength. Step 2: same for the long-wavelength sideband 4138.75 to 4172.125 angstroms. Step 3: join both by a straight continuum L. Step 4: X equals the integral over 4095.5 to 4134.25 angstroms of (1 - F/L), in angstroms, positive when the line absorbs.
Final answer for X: 2.3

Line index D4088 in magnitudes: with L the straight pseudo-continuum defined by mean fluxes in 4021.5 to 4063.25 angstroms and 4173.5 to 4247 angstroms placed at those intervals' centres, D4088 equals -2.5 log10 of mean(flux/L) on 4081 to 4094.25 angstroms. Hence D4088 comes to 0.065 mag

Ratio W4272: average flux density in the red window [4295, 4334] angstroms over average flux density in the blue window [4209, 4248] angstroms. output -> 0.89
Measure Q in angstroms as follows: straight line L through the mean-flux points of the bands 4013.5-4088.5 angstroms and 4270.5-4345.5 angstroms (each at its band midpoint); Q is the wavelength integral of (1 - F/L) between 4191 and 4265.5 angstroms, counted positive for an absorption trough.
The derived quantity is -2.6 angstroms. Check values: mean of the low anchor 37.3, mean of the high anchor 33.8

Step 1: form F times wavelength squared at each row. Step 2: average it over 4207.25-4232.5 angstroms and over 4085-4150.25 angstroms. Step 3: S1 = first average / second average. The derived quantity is 1.10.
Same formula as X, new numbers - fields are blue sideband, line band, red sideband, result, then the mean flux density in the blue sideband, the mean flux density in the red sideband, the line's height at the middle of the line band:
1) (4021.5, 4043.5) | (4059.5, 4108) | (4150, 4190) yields 5.02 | 39.7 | 36.9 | 38.7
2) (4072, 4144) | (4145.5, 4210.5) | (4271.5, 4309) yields -3.42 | 34.7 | 33.1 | 34.1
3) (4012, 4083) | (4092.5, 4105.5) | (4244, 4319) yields 1.57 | 37.5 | 34.8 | 36.9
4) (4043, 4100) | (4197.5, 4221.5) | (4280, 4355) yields -0.89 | 35.6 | 33.6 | 34.5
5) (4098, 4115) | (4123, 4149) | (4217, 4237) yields -1.83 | 32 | 36.8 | 33.2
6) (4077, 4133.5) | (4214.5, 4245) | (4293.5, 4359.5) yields -2.42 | 34.5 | 33.8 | 34.1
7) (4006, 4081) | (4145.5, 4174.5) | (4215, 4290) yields 0.74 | 37.3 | 36.7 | 36.9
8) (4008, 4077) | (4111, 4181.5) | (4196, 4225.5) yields 0.94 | 37.4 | 35.6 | 36.3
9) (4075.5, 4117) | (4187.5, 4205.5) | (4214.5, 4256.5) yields 1.43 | 34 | 37.3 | 36.4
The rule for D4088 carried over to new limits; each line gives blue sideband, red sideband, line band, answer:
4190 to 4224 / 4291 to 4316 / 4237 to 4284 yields -0.12 mag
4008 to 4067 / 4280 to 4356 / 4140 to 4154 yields 0.01 mag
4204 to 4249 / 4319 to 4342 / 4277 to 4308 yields 0.10 mag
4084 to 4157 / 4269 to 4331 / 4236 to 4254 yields -0.12 mag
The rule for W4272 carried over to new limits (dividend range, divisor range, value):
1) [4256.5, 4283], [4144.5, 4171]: 1.02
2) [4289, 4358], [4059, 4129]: 0.97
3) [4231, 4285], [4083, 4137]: 1.09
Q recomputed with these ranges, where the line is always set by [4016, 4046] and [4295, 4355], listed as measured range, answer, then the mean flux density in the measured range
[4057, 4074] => 1.40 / 35.4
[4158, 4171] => 0.56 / 35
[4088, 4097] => 0.37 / 36.5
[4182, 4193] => -0.62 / 38.2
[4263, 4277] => -1.17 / 37.4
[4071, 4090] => 1.50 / 35.3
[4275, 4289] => -0.51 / 35.6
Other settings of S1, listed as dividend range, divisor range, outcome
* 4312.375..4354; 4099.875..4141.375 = 1.12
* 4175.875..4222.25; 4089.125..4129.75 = 1.10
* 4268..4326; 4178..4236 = 0.98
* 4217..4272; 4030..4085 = 1.11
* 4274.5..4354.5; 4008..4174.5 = 1.04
